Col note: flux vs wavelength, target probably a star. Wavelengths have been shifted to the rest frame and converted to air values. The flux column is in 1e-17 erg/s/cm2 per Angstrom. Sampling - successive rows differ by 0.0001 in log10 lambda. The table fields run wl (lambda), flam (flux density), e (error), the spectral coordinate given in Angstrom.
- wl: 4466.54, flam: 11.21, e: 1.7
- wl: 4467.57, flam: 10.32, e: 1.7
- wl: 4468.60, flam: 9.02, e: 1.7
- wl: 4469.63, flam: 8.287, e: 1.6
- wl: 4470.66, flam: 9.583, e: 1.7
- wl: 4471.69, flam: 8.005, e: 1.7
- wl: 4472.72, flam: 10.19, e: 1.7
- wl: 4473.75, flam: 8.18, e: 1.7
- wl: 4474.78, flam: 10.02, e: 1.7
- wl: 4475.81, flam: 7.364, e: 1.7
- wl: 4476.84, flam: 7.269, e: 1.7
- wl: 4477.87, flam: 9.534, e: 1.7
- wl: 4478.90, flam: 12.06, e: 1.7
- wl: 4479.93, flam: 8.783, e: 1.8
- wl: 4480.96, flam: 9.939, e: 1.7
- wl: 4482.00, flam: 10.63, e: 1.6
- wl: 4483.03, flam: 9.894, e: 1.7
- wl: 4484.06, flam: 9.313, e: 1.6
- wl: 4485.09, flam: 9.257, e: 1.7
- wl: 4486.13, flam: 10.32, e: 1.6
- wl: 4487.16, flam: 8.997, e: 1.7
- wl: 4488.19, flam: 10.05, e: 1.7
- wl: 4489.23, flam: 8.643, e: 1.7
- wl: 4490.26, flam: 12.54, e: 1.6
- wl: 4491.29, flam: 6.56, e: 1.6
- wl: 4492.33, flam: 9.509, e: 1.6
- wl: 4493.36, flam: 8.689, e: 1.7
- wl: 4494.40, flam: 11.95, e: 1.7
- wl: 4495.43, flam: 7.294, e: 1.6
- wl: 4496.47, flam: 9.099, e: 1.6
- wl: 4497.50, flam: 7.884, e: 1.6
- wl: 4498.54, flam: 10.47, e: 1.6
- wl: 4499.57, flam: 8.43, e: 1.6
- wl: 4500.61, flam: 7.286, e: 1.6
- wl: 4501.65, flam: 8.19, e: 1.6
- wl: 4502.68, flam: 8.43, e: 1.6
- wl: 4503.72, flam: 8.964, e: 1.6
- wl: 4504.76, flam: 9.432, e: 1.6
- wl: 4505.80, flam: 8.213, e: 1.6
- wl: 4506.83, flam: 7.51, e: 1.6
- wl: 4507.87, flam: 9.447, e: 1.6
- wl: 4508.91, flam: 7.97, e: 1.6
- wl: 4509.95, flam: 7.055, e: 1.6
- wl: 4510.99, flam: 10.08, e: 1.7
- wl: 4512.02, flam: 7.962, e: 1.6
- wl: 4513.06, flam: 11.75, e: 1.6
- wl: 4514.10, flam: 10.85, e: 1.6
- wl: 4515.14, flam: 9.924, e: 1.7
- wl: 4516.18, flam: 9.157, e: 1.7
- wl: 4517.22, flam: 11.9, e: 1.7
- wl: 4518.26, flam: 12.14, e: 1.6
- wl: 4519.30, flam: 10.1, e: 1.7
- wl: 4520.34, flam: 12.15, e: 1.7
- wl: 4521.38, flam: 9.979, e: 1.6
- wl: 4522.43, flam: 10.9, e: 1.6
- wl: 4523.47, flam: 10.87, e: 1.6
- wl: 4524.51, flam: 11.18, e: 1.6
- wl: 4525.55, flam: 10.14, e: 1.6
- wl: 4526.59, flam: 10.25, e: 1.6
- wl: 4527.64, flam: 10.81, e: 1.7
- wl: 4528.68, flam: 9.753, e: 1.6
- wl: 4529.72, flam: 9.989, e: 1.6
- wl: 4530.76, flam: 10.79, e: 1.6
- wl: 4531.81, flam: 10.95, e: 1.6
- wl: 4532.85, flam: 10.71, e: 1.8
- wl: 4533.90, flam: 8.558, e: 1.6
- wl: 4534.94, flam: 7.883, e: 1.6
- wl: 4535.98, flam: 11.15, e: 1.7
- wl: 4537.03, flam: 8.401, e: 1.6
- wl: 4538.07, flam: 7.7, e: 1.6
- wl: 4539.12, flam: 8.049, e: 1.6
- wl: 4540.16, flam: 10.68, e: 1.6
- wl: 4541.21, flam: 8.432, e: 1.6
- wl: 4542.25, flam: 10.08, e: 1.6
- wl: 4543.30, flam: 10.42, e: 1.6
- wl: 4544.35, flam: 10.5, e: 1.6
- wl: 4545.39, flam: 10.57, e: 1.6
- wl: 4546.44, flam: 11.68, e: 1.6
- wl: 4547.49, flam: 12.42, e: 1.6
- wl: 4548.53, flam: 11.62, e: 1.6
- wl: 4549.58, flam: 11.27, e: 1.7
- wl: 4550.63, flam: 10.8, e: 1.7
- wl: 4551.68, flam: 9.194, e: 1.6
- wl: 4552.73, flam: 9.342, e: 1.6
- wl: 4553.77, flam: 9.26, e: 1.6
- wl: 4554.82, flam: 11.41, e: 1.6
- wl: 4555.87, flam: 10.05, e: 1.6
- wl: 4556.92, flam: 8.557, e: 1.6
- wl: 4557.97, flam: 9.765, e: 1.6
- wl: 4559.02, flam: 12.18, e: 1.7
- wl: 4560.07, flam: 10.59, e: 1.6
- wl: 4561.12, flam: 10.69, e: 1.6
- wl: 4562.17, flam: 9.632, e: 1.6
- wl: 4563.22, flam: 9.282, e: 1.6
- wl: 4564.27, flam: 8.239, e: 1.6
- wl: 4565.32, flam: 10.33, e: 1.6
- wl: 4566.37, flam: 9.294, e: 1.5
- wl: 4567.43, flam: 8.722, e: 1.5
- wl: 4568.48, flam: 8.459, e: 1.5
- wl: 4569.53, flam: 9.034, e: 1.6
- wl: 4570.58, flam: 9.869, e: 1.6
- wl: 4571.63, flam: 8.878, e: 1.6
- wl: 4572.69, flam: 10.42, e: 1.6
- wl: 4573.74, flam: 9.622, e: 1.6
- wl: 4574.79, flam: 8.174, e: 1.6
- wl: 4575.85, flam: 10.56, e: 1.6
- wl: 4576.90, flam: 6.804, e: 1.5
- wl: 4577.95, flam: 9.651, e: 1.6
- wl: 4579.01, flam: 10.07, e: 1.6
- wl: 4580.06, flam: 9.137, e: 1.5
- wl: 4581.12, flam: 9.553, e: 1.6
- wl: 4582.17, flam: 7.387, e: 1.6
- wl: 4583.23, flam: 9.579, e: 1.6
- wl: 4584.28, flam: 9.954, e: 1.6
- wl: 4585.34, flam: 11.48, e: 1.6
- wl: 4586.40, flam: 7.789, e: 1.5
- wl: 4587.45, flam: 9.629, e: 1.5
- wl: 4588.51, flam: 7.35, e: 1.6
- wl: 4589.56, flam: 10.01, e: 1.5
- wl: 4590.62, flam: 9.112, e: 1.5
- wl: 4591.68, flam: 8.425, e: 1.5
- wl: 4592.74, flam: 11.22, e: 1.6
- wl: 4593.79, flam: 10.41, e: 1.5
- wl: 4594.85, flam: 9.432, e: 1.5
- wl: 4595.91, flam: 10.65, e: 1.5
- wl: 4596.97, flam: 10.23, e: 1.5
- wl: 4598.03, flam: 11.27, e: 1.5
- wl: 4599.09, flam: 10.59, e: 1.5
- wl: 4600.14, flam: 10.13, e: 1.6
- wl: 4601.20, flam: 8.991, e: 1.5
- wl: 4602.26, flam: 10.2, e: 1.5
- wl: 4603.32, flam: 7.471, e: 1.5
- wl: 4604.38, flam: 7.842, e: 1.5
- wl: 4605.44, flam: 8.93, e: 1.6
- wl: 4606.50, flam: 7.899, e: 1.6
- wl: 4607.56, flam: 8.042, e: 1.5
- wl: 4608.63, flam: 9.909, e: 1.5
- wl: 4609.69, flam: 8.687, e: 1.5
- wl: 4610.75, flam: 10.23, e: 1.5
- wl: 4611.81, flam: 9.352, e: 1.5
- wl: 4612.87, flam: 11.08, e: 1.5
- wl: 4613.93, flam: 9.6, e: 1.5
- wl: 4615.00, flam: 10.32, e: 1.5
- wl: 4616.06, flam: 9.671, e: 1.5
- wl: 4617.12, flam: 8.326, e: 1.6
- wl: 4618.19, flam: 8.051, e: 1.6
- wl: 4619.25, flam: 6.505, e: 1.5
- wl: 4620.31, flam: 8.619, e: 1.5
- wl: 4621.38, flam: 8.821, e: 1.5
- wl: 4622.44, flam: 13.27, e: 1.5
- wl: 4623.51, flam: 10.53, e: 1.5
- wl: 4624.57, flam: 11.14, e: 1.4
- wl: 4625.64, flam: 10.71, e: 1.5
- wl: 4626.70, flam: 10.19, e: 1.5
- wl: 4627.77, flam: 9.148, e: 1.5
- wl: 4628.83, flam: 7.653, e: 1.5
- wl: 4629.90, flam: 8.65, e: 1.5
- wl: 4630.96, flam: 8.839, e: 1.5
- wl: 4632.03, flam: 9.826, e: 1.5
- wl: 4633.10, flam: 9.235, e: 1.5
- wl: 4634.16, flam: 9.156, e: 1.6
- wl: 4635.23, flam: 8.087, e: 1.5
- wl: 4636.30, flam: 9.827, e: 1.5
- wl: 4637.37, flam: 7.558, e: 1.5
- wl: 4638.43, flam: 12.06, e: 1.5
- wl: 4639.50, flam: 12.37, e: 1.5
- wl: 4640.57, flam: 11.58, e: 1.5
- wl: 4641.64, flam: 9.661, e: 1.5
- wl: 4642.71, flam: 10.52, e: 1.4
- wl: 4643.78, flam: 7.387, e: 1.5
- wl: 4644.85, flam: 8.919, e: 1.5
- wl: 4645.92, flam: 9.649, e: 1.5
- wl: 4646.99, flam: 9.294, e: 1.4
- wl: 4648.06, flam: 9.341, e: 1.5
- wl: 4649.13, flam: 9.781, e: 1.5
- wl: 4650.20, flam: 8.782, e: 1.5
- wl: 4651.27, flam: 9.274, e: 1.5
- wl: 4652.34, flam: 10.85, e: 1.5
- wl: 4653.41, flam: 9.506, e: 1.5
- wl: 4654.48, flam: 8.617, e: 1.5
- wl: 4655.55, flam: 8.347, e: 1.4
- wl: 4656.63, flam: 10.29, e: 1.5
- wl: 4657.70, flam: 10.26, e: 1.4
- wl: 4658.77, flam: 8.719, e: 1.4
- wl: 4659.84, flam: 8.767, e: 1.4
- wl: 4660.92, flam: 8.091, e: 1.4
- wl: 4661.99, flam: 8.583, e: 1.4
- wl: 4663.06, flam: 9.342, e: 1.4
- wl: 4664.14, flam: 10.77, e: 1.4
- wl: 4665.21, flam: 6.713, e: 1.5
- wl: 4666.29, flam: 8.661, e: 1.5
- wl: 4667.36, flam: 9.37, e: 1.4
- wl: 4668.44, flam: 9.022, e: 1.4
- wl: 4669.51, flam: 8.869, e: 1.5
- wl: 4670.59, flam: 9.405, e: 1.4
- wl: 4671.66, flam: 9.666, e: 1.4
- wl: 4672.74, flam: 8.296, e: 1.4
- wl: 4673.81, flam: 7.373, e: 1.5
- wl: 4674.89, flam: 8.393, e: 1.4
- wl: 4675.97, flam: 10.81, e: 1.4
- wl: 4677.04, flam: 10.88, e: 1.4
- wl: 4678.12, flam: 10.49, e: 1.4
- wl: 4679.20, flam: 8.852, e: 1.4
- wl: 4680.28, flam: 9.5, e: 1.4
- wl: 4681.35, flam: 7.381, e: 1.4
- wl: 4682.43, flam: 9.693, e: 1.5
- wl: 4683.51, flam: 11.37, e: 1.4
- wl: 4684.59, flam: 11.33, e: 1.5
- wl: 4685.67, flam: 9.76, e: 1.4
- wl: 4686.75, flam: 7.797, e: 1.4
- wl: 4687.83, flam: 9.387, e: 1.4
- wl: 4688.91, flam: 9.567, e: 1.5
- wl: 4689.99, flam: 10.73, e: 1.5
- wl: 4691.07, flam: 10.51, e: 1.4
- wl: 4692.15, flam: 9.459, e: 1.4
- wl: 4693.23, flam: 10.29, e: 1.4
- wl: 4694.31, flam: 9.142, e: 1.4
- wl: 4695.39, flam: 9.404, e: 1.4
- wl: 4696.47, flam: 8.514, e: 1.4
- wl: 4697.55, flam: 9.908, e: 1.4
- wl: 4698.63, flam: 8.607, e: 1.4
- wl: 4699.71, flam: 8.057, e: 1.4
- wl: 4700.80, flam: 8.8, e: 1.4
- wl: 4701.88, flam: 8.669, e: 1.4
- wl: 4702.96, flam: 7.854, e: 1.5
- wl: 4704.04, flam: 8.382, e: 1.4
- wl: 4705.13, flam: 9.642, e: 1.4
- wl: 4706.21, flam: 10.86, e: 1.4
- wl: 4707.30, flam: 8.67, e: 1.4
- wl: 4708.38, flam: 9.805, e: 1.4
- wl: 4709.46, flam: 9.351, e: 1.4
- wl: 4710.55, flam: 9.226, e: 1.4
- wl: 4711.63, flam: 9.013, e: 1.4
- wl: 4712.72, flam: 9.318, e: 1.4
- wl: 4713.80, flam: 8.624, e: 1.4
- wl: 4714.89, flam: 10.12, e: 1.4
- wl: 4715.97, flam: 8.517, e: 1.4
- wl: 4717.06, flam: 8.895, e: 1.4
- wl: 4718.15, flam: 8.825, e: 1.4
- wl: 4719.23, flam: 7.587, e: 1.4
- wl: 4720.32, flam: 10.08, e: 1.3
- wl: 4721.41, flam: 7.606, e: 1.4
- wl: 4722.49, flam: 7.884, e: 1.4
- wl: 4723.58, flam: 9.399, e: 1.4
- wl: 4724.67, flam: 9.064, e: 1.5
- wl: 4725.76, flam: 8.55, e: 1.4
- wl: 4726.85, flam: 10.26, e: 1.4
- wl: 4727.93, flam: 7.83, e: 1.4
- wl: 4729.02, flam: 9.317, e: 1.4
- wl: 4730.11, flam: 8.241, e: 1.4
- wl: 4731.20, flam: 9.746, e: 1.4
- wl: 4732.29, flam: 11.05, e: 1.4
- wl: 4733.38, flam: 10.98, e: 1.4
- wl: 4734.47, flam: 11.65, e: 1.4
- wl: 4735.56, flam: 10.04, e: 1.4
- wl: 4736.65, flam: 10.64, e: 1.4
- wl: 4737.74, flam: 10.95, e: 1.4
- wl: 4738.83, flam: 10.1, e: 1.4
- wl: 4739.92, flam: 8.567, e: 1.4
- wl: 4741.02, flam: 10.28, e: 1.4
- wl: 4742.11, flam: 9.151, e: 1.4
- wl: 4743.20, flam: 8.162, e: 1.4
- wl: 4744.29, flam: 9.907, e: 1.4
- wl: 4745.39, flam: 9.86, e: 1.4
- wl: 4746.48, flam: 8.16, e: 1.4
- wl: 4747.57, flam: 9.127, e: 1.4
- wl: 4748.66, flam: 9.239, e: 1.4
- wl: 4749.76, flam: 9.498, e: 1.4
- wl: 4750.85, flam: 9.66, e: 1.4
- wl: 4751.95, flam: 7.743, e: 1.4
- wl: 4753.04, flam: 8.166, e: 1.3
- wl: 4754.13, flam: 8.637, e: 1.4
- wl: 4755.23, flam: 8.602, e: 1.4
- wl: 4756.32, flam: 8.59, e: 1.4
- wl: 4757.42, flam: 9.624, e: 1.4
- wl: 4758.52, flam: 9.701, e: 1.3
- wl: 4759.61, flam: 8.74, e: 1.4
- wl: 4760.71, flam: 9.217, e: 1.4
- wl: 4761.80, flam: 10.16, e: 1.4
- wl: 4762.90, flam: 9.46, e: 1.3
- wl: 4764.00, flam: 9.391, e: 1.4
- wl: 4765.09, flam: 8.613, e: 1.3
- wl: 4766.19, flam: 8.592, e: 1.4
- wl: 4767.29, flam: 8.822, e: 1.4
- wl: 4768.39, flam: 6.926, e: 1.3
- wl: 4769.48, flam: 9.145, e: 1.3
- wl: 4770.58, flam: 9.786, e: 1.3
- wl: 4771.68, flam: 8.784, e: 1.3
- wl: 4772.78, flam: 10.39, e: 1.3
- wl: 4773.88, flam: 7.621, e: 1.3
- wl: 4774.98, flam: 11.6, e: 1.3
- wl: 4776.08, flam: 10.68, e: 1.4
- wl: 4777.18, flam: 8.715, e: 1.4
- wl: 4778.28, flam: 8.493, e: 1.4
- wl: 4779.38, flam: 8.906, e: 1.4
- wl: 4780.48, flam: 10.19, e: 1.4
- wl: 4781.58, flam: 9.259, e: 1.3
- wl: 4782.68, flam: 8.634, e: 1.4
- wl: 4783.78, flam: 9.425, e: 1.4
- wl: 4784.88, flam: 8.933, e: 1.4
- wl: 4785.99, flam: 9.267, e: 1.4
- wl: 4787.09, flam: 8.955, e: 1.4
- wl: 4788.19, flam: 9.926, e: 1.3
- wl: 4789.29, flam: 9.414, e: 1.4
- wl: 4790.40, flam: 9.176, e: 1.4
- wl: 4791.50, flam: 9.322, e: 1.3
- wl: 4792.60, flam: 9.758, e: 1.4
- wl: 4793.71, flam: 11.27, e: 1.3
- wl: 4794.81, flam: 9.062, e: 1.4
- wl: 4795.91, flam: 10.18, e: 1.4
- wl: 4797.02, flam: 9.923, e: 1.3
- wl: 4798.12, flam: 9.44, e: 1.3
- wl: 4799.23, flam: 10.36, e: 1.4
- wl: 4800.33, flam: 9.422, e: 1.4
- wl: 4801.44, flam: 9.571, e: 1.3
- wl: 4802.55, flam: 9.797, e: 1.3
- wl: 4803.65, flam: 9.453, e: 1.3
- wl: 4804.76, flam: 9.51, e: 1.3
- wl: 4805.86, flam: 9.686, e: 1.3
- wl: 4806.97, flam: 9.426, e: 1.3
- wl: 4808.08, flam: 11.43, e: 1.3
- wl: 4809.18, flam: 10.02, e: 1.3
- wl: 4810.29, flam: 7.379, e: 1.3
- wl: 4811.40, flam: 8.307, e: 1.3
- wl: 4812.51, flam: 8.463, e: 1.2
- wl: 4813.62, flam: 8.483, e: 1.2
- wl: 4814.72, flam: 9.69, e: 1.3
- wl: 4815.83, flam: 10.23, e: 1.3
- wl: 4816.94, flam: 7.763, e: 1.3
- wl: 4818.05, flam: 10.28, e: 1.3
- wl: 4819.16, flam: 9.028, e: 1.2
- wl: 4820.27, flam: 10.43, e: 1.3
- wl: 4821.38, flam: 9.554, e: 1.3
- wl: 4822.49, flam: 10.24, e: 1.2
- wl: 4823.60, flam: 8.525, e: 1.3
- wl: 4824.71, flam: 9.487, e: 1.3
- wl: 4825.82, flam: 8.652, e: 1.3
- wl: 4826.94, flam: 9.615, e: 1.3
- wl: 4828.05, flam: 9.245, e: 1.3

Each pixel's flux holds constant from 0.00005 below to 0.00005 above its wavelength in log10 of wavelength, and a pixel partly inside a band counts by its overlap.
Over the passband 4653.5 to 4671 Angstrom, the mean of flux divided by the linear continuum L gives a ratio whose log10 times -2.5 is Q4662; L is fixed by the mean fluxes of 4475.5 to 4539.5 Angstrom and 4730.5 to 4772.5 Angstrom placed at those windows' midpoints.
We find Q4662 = 0.05 mag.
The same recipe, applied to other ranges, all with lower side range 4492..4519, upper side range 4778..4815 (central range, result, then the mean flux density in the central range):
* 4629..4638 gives 0.05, 8.89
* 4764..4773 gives 0.07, 8.86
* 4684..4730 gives 0.03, 9.15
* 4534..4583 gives -0.05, 9.68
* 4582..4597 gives -0.03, 9.53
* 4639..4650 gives -0.05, 9.81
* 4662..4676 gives 0.05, 8.89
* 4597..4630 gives -0.02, 9.44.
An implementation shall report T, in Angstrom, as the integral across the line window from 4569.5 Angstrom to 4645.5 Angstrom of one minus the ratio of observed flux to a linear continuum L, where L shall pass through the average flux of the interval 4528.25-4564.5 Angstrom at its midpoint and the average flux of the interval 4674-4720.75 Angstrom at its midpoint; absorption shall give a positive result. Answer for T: 2.2 Angstrom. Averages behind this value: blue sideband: 10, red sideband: 9.33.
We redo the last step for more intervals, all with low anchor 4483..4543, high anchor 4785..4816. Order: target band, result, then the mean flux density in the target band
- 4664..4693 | 0.4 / 9.4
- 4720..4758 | 0.8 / 9.32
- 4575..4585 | 0.4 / 9.2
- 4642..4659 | 0.3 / 9.36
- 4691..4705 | 0.8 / 9.02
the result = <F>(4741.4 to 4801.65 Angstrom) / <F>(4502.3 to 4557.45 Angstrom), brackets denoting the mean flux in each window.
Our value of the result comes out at 0.93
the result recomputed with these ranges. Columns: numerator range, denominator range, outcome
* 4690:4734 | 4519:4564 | 0.90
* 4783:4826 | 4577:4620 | 1.02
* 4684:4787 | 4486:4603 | 0.96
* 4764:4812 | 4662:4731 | 1.02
